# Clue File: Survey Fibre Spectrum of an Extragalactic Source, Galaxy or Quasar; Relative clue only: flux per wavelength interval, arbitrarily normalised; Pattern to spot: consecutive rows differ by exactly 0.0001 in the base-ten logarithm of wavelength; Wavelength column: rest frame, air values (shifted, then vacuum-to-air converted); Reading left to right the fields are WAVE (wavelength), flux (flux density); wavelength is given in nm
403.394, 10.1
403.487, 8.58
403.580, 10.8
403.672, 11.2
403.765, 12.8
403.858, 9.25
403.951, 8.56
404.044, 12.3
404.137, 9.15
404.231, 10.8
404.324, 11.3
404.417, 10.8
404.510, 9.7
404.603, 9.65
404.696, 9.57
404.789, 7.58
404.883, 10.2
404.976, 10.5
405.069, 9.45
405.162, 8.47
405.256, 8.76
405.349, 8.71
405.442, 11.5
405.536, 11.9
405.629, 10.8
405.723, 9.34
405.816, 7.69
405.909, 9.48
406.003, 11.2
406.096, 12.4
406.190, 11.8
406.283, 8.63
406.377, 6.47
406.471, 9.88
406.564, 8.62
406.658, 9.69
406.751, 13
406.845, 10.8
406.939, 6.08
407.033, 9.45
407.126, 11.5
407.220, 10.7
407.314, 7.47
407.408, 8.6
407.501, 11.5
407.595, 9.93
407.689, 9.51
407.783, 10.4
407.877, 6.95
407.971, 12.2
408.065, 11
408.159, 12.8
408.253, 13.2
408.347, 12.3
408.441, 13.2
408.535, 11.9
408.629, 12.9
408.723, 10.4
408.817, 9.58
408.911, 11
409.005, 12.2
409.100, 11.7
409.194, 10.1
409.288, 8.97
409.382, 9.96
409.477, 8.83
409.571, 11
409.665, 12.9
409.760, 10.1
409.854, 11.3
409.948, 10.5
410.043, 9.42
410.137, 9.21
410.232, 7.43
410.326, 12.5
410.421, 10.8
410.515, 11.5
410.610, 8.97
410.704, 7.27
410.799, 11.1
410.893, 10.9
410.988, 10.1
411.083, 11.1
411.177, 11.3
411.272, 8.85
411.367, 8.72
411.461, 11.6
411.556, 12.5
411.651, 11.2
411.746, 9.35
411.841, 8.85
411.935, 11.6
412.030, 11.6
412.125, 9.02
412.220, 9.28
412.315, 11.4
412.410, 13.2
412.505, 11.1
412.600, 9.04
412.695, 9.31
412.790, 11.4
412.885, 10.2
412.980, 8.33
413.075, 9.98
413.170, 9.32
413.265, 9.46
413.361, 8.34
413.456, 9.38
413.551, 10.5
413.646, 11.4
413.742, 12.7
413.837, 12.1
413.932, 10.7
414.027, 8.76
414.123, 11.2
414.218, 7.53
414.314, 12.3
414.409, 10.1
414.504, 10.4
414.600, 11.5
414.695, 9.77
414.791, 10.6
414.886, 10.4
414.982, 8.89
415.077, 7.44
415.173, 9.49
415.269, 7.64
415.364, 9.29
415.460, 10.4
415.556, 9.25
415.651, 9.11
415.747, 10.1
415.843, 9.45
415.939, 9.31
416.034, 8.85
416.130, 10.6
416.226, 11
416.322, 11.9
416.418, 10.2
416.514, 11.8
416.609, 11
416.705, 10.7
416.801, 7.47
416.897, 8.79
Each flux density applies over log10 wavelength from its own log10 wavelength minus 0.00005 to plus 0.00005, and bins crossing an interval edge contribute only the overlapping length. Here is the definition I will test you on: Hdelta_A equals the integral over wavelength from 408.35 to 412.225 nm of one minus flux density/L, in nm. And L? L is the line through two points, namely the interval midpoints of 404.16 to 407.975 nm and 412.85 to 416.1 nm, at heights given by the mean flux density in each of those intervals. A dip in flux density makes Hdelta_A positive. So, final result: -0.29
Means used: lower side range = 9.8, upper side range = 9.83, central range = 10.5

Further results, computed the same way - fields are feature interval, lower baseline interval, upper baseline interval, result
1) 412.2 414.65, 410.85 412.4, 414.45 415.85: -0.077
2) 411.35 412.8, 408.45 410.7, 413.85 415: -0.025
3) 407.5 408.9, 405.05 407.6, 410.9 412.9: -0.159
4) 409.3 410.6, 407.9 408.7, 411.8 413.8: 0.131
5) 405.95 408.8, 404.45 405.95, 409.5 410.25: -0.156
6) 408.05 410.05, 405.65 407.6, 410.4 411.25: -0.226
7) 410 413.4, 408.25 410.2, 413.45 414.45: 0.198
